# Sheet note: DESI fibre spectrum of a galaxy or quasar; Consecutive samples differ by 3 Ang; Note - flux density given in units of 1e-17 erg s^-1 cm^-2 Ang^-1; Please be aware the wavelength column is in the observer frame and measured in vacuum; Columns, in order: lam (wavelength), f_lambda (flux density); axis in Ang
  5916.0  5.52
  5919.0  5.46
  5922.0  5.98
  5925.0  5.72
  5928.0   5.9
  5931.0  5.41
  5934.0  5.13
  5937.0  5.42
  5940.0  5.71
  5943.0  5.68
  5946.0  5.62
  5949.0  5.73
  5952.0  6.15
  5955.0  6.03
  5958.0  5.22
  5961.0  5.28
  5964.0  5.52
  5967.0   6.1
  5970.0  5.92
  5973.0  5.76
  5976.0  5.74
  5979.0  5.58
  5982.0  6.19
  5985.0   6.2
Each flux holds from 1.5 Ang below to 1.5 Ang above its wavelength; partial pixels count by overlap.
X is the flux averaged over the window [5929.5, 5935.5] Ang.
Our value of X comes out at 5.27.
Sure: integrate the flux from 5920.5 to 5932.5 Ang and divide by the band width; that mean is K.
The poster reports 5.75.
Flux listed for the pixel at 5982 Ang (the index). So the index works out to 6.19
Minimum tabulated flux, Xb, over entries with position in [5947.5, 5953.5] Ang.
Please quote 5.73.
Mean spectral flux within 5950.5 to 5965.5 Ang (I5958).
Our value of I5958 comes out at 5.64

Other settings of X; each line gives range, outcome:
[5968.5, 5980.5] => 5.75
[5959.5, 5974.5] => 5.72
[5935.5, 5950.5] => 5.63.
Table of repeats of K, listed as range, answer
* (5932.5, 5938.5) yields 5.27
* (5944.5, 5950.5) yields 5.67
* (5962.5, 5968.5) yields 5.81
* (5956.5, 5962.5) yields 5.25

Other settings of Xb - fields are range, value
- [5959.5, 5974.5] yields 5.28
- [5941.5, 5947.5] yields 5.62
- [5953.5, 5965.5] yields 5.22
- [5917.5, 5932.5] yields 5.41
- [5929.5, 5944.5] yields 5.13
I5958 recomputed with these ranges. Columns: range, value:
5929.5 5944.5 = 5.47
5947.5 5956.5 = 5.97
